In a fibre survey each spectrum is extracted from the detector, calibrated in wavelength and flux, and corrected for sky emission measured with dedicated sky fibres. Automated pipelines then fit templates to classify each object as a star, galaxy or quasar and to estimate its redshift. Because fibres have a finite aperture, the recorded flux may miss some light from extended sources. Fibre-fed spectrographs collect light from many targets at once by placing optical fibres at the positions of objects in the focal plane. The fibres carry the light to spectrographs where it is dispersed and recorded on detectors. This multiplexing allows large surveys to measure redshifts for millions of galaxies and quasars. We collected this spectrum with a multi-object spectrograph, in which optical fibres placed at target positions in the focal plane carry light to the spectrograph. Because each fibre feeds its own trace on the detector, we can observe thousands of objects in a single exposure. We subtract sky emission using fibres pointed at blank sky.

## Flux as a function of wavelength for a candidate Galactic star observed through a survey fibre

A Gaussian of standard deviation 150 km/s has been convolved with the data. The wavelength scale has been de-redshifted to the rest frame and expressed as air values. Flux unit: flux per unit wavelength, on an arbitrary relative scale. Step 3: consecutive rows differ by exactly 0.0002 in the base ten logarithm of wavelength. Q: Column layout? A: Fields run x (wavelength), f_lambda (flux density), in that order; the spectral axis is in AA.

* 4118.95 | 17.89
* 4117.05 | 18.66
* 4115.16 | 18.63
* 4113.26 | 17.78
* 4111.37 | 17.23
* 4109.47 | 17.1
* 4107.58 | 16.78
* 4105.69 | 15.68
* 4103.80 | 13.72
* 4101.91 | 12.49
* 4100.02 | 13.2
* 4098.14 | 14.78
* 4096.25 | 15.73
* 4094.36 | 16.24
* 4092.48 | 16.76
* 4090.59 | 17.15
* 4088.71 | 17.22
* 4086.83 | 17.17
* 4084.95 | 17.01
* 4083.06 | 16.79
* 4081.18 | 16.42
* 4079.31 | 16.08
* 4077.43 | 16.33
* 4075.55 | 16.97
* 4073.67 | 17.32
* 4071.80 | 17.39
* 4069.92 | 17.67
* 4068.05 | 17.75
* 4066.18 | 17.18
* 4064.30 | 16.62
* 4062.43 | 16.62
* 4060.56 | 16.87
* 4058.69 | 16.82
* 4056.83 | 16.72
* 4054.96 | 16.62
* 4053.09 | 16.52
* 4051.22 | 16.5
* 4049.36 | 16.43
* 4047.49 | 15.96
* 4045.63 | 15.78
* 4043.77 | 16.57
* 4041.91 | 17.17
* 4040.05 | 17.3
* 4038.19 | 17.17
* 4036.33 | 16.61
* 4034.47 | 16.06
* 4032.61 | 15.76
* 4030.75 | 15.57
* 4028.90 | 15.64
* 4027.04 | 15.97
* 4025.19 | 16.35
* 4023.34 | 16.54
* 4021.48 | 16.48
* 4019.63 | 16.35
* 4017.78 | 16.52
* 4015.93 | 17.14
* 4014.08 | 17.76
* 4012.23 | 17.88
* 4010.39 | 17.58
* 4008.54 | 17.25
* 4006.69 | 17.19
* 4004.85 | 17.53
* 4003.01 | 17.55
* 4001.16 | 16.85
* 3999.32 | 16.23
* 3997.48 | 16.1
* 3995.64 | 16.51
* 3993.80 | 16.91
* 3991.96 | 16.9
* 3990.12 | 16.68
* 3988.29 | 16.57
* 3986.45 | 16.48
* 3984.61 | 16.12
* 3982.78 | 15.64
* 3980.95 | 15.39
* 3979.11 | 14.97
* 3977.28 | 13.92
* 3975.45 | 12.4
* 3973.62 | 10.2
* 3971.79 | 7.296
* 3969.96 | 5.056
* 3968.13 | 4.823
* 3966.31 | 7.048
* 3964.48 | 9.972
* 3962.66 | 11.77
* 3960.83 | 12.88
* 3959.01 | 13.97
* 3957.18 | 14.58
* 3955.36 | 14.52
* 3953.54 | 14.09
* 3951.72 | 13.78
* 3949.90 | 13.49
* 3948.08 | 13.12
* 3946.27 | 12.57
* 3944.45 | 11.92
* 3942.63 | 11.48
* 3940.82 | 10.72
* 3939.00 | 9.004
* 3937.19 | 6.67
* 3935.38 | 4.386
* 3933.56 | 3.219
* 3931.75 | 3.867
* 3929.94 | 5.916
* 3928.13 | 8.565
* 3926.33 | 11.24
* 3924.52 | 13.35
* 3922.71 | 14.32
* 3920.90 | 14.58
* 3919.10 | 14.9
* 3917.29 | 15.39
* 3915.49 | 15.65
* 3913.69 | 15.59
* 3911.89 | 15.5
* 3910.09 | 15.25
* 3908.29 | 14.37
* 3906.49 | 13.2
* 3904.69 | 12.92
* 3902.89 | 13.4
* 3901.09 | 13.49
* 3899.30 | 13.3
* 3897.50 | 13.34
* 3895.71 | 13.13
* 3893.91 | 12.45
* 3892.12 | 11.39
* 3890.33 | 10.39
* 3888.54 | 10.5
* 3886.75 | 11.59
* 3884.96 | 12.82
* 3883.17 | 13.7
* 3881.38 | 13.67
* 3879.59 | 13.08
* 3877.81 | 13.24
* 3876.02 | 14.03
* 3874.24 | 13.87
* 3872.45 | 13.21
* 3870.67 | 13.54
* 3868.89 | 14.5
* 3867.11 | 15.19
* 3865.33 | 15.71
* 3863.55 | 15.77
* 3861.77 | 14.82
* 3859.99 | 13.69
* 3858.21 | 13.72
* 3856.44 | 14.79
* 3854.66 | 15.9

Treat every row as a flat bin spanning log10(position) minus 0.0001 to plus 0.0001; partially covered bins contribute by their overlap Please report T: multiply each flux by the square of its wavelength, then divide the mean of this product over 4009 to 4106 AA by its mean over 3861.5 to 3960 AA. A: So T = 1.41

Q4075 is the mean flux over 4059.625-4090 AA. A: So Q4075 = 17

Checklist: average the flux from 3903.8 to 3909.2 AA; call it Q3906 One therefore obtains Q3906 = 13.5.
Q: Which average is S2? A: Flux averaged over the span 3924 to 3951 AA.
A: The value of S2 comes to 9.28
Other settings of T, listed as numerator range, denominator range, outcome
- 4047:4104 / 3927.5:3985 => 1.62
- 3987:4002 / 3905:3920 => 1.16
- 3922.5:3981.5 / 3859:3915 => 0.80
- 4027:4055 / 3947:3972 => 1.51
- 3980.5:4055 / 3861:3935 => 1.38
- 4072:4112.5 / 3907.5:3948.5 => 1.55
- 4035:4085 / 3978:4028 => 1.04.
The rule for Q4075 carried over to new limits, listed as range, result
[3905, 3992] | 12.1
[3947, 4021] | 14.4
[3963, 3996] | 12.9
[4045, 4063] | 16.5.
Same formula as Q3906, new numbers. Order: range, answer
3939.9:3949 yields 12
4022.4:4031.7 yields 16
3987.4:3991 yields 16.7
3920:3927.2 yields 13.4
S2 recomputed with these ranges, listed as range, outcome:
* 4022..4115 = 16.4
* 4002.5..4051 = 16.7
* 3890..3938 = 11.9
